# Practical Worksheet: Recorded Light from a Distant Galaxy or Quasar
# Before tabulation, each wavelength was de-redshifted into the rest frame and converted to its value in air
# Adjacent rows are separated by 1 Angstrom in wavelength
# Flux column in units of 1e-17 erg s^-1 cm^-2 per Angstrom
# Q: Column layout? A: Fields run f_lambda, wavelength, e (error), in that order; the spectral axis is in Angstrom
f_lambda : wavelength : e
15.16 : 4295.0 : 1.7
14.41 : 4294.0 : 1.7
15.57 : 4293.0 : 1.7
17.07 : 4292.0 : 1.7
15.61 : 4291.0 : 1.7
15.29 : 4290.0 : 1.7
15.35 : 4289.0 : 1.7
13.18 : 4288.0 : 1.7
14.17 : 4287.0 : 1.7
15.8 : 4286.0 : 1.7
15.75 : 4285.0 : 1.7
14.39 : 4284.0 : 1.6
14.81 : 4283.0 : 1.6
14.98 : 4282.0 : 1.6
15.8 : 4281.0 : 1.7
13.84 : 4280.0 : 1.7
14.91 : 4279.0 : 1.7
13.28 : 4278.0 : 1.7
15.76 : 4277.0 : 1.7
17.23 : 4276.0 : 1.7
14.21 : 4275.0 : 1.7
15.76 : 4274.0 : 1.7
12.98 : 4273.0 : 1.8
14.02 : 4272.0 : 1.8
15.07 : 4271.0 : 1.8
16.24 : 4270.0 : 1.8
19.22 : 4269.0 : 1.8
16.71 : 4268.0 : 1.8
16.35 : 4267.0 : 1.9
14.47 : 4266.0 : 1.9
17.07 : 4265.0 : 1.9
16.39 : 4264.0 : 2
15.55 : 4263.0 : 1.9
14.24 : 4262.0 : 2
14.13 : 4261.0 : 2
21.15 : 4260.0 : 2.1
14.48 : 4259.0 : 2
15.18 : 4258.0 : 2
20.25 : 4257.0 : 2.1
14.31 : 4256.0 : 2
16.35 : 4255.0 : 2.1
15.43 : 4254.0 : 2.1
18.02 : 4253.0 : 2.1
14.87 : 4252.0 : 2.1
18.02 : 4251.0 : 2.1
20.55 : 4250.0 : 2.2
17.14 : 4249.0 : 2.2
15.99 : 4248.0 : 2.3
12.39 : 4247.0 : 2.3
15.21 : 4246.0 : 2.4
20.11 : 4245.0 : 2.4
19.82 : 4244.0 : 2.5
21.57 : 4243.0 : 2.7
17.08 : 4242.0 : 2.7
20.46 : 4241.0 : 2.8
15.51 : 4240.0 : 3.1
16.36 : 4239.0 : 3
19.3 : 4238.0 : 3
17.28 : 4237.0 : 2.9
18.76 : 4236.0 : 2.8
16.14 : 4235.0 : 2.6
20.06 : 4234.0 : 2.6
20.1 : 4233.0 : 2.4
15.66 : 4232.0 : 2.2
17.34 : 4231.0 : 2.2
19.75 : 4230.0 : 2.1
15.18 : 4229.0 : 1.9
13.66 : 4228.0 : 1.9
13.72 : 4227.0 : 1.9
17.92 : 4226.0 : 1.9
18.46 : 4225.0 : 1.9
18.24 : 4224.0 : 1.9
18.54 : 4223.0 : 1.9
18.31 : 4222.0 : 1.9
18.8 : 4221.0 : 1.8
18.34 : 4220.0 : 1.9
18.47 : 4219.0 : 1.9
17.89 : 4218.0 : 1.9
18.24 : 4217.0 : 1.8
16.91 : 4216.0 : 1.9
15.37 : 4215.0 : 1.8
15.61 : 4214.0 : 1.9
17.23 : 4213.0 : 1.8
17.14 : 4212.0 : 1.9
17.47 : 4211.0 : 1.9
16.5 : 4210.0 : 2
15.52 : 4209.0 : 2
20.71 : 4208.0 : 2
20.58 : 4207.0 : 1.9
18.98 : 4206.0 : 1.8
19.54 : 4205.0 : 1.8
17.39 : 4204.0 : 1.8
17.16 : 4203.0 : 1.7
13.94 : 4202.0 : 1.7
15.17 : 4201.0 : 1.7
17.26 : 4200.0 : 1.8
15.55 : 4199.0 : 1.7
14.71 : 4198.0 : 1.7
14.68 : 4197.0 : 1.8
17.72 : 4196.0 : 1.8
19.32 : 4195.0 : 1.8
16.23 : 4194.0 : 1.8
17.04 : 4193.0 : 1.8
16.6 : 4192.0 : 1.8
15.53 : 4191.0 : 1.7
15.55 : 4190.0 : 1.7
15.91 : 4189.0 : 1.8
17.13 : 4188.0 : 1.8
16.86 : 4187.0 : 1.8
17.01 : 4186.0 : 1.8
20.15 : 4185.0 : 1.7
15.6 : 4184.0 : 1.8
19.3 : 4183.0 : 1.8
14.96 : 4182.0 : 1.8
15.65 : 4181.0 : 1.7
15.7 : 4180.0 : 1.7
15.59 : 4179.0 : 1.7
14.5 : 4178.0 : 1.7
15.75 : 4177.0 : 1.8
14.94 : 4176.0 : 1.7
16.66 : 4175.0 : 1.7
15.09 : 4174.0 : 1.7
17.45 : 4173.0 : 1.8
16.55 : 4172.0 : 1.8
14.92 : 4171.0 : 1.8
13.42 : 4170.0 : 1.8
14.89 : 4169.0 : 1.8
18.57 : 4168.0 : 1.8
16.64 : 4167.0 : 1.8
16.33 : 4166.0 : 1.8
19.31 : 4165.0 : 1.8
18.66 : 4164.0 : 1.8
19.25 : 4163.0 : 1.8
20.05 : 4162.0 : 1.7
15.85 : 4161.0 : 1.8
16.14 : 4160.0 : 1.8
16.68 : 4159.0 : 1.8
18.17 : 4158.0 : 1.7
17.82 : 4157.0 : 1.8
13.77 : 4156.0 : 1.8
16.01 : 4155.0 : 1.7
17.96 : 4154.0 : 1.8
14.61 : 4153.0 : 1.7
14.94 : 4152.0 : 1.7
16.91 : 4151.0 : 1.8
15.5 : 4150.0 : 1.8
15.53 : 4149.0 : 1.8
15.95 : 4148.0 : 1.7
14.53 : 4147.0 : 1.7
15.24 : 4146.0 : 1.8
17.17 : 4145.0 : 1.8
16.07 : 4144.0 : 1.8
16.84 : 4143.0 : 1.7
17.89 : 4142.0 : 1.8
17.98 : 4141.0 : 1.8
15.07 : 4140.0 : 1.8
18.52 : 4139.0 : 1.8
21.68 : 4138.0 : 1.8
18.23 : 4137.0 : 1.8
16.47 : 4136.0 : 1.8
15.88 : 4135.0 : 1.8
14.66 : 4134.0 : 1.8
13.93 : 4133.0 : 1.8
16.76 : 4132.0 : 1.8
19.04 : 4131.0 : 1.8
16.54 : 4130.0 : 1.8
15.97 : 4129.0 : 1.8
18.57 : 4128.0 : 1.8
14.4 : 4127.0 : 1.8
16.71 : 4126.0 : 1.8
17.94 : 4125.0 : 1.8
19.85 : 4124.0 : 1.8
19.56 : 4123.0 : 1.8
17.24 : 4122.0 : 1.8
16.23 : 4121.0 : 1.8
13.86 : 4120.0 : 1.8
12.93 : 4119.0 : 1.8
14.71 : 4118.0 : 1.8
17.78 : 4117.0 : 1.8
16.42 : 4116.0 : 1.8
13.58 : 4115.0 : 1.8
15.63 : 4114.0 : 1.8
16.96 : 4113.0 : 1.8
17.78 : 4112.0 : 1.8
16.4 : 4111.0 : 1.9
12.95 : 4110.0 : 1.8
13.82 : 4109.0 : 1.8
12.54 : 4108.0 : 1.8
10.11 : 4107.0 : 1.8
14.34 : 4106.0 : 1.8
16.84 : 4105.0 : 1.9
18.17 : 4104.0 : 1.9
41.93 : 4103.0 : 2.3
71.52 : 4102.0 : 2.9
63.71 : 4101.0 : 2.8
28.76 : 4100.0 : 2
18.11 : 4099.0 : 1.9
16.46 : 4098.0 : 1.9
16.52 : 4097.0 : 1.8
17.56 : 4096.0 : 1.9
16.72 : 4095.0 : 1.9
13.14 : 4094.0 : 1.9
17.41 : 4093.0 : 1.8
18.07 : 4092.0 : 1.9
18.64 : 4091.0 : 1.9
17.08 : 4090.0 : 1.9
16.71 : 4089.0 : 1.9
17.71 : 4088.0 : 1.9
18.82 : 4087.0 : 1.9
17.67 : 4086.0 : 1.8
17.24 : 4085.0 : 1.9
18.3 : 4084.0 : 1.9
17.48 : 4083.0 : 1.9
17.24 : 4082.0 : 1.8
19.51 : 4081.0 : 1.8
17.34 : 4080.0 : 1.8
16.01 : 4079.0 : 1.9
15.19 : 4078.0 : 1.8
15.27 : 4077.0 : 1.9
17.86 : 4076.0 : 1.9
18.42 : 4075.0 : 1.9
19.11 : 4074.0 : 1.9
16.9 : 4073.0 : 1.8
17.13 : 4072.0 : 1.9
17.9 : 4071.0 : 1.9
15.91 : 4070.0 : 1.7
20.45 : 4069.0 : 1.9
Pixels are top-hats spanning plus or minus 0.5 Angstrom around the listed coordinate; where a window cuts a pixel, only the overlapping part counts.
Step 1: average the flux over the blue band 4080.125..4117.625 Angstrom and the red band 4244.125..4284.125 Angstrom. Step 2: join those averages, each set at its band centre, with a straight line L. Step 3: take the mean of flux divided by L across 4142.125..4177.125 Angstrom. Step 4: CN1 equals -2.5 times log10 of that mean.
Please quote 0.138 mag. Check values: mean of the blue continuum 20.2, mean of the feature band 16.4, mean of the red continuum 16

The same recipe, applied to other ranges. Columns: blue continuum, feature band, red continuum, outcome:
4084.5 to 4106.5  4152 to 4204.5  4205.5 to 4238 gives 0.19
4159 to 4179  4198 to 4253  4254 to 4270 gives -0.07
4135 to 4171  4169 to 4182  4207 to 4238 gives 0.10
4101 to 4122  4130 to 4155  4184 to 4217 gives 0.16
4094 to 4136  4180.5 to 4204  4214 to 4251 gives 0.11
